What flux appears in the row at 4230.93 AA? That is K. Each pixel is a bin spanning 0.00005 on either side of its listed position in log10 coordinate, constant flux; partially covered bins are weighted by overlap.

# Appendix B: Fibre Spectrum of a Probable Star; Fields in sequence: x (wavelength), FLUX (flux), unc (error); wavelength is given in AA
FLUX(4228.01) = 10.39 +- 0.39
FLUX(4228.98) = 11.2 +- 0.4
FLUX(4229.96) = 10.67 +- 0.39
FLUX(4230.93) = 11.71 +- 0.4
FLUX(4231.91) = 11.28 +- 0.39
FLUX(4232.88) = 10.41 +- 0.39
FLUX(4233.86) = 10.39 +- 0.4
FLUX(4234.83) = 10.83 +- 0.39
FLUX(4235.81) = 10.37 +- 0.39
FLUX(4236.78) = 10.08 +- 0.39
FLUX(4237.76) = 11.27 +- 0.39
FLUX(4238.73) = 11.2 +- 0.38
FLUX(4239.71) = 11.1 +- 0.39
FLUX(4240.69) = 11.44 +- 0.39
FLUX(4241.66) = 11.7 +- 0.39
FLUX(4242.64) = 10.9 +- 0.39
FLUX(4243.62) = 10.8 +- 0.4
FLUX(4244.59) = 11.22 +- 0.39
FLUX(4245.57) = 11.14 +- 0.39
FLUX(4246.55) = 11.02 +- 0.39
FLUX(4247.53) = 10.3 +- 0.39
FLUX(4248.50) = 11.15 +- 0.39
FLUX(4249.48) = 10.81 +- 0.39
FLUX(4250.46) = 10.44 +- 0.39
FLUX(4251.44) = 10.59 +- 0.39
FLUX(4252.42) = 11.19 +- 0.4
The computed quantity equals 11.71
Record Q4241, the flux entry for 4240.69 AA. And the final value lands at 11.44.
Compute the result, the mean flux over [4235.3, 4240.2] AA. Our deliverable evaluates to 10.8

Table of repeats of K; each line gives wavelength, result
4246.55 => 11.02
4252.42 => 11.19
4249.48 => 10.81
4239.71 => 11.1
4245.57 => 11.14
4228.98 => 11.2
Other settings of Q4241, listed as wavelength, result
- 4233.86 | 10.39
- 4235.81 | 10.37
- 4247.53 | 10.3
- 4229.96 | 10.67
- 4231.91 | 11.28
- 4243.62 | 10.8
